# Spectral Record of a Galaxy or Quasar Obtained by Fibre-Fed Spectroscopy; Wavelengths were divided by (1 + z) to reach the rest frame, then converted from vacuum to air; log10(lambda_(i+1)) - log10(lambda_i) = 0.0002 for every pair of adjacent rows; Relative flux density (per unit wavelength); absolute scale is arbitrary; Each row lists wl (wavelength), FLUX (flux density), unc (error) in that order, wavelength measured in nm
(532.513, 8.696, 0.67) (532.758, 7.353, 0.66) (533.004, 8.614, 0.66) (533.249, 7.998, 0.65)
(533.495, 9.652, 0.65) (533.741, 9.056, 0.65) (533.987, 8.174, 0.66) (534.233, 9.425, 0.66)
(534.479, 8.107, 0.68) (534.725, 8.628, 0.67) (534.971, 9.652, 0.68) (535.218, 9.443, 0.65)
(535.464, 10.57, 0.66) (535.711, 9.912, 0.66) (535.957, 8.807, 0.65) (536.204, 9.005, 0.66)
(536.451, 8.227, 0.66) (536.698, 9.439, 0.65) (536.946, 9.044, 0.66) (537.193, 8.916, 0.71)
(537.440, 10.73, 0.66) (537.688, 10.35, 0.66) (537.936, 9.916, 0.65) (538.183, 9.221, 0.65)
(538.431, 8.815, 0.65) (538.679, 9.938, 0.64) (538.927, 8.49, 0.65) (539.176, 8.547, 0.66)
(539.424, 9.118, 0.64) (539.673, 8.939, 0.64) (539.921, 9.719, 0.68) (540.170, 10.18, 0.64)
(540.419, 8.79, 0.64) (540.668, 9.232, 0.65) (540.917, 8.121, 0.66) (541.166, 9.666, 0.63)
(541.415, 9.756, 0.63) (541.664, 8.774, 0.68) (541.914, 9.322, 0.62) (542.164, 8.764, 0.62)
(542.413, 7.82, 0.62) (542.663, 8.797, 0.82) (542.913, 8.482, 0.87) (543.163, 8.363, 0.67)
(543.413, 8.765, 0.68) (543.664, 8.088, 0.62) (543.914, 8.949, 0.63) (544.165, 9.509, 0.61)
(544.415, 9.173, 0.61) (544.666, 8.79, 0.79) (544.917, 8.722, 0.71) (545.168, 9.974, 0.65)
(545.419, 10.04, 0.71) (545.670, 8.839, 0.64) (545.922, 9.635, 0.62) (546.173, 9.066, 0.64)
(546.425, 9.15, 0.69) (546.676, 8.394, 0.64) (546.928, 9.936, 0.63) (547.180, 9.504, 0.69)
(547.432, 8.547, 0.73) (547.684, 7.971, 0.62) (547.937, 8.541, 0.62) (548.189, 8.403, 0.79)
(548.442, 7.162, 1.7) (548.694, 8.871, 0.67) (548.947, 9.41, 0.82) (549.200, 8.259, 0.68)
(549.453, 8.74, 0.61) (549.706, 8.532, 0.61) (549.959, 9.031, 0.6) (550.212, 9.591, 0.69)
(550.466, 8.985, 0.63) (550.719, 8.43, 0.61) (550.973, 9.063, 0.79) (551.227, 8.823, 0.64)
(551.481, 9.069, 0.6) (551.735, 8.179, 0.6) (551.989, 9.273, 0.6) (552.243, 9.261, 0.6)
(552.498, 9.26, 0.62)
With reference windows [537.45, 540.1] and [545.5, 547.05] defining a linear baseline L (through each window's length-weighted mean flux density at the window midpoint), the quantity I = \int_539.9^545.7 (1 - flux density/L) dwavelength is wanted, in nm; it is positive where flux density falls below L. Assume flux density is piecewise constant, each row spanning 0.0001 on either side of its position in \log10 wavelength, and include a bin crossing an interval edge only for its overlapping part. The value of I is 0.16 nm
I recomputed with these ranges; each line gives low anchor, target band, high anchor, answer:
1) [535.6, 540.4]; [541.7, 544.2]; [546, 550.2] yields 0.11 nm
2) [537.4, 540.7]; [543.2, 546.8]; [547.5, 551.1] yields -0.04 nm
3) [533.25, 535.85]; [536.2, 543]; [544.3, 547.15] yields 0.05 nm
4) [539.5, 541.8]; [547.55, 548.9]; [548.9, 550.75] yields 0.10 nm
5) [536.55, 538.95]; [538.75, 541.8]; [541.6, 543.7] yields -0.03 nm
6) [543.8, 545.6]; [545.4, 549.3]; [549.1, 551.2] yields 0.11 nm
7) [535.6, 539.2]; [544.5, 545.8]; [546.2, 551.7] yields -0.05 nm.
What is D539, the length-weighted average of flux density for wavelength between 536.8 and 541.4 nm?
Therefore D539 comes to 9.33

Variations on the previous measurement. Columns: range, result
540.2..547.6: 9.01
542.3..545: 8.68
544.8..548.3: 9.05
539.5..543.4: 8.98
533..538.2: 9.24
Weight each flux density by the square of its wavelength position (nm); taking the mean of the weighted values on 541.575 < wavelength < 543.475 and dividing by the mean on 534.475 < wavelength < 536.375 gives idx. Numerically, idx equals 1.0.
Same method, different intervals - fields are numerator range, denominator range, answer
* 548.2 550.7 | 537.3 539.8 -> 0.96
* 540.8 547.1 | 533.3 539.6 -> 1.00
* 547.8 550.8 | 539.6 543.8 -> 1.00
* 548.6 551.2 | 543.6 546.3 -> 0.99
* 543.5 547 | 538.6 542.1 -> 1.02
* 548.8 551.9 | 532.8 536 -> 1.04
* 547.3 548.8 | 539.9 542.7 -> 0.93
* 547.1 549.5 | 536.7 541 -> 0.95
